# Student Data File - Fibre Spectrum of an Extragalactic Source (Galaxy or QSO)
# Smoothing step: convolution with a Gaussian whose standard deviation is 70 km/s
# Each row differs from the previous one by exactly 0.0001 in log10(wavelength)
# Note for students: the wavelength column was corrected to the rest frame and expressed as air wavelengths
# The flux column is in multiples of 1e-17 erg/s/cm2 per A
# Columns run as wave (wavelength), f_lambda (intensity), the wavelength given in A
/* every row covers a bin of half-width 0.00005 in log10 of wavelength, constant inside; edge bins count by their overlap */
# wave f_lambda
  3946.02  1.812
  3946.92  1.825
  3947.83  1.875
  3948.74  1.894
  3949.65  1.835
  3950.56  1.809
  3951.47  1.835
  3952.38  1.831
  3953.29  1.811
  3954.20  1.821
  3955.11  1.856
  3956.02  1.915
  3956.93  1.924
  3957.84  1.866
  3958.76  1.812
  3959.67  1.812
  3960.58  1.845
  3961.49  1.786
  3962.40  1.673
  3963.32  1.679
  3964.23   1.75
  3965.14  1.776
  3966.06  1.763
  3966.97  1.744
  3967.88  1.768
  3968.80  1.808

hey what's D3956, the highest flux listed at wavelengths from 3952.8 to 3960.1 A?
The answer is 1.924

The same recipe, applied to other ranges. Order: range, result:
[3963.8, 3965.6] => 1.776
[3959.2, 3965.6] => 1.845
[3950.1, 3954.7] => 1.835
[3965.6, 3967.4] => 1.763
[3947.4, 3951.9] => 1.894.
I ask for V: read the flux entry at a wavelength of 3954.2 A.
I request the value 1.821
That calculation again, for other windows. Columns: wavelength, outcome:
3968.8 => 1.808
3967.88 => 1.768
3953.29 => 1.811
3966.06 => 1.763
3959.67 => 1.812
